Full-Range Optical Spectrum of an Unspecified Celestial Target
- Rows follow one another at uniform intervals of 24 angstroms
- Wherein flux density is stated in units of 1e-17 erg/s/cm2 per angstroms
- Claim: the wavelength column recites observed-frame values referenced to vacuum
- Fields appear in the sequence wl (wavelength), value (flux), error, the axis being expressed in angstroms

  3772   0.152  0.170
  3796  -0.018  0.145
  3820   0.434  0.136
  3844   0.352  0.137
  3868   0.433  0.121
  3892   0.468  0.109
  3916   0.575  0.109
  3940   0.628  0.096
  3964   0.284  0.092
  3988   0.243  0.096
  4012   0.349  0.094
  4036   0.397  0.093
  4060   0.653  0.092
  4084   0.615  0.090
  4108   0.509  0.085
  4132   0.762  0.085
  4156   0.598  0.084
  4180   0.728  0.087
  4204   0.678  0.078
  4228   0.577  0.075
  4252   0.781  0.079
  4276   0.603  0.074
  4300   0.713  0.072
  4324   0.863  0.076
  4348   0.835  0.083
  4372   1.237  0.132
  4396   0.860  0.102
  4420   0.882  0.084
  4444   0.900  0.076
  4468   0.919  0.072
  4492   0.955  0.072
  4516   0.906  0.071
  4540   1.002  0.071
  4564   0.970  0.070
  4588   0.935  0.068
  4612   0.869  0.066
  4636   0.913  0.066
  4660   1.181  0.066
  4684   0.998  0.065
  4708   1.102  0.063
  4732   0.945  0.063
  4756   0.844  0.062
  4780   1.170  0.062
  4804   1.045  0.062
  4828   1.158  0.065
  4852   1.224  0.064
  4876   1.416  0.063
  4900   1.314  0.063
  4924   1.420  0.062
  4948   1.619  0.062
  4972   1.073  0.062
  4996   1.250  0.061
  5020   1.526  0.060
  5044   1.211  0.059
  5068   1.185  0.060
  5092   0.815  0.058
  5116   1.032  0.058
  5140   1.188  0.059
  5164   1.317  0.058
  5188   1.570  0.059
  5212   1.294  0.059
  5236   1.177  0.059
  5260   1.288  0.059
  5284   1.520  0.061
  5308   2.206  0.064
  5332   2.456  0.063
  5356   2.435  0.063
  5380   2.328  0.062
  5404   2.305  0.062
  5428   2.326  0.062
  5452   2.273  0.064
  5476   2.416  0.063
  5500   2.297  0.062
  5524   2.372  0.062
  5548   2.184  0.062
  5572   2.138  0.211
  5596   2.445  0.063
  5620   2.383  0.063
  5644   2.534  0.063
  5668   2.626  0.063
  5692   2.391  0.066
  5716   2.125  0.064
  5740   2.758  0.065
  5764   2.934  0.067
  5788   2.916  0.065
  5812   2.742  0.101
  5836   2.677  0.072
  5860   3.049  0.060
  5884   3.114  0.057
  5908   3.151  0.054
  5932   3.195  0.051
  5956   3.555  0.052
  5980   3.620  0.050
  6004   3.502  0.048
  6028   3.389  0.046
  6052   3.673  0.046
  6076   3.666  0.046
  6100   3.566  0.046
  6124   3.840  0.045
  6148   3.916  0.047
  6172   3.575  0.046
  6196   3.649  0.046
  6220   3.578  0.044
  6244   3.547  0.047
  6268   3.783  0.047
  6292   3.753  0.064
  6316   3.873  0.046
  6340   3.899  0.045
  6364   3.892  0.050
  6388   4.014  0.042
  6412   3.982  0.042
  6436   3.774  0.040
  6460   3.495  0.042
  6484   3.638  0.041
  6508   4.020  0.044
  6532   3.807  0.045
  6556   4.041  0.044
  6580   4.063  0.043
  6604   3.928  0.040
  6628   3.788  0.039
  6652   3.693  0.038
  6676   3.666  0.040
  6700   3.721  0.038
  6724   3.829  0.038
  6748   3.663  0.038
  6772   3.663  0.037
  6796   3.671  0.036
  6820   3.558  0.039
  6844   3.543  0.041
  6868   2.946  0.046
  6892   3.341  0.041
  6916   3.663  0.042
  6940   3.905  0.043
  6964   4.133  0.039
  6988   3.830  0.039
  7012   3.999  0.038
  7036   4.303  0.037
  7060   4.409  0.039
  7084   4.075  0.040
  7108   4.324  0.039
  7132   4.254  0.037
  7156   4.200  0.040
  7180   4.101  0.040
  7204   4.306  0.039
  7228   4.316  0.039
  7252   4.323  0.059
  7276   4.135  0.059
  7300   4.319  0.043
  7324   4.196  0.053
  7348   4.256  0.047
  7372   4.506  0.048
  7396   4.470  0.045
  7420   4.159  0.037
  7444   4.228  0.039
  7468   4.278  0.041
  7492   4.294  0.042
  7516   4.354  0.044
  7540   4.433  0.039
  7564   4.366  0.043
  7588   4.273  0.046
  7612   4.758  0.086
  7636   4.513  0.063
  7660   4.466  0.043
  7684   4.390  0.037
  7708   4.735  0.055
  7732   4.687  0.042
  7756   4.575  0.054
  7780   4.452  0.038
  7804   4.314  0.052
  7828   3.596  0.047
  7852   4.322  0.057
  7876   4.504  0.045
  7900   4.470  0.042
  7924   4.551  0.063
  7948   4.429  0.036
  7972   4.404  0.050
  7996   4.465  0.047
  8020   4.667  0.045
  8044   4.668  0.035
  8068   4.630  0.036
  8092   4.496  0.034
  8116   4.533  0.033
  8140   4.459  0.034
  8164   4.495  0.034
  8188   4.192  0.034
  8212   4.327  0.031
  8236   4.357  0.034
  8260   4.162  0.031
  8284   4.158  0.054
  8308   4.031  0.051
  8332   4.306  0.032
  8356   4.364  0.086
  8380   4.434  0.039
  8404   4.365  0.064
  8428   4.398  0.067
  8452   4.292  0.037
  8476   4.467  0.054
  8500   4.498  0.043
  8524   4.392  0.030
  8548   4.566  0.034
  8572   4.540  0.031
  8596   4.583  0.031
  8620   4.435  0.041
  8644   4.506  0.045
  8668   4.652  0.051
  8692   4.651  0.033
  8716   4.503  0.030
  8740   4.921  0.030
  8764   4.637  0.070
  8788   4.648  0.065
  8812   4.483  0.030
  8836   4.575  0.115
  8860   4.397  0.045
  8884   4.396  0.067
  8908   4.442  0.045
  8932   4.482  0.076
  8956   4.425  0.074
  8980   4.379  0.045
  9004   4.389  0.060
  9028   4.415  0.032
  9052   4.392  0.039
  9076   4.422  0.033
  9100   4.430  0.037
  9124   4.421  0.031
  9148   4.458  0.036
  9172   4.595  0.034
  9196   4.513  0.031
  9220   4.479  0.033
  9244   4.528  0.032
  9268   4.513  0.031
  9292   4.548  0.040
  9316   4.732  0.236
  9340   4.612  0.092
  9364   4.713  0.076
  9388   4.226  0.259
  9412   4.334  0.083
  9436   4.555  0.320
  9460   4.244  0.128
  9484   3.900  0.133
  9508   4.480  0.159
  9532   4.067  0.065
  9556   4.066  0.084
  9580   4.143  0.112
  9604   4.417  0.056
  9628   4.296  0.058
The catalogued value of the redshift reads 0.328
